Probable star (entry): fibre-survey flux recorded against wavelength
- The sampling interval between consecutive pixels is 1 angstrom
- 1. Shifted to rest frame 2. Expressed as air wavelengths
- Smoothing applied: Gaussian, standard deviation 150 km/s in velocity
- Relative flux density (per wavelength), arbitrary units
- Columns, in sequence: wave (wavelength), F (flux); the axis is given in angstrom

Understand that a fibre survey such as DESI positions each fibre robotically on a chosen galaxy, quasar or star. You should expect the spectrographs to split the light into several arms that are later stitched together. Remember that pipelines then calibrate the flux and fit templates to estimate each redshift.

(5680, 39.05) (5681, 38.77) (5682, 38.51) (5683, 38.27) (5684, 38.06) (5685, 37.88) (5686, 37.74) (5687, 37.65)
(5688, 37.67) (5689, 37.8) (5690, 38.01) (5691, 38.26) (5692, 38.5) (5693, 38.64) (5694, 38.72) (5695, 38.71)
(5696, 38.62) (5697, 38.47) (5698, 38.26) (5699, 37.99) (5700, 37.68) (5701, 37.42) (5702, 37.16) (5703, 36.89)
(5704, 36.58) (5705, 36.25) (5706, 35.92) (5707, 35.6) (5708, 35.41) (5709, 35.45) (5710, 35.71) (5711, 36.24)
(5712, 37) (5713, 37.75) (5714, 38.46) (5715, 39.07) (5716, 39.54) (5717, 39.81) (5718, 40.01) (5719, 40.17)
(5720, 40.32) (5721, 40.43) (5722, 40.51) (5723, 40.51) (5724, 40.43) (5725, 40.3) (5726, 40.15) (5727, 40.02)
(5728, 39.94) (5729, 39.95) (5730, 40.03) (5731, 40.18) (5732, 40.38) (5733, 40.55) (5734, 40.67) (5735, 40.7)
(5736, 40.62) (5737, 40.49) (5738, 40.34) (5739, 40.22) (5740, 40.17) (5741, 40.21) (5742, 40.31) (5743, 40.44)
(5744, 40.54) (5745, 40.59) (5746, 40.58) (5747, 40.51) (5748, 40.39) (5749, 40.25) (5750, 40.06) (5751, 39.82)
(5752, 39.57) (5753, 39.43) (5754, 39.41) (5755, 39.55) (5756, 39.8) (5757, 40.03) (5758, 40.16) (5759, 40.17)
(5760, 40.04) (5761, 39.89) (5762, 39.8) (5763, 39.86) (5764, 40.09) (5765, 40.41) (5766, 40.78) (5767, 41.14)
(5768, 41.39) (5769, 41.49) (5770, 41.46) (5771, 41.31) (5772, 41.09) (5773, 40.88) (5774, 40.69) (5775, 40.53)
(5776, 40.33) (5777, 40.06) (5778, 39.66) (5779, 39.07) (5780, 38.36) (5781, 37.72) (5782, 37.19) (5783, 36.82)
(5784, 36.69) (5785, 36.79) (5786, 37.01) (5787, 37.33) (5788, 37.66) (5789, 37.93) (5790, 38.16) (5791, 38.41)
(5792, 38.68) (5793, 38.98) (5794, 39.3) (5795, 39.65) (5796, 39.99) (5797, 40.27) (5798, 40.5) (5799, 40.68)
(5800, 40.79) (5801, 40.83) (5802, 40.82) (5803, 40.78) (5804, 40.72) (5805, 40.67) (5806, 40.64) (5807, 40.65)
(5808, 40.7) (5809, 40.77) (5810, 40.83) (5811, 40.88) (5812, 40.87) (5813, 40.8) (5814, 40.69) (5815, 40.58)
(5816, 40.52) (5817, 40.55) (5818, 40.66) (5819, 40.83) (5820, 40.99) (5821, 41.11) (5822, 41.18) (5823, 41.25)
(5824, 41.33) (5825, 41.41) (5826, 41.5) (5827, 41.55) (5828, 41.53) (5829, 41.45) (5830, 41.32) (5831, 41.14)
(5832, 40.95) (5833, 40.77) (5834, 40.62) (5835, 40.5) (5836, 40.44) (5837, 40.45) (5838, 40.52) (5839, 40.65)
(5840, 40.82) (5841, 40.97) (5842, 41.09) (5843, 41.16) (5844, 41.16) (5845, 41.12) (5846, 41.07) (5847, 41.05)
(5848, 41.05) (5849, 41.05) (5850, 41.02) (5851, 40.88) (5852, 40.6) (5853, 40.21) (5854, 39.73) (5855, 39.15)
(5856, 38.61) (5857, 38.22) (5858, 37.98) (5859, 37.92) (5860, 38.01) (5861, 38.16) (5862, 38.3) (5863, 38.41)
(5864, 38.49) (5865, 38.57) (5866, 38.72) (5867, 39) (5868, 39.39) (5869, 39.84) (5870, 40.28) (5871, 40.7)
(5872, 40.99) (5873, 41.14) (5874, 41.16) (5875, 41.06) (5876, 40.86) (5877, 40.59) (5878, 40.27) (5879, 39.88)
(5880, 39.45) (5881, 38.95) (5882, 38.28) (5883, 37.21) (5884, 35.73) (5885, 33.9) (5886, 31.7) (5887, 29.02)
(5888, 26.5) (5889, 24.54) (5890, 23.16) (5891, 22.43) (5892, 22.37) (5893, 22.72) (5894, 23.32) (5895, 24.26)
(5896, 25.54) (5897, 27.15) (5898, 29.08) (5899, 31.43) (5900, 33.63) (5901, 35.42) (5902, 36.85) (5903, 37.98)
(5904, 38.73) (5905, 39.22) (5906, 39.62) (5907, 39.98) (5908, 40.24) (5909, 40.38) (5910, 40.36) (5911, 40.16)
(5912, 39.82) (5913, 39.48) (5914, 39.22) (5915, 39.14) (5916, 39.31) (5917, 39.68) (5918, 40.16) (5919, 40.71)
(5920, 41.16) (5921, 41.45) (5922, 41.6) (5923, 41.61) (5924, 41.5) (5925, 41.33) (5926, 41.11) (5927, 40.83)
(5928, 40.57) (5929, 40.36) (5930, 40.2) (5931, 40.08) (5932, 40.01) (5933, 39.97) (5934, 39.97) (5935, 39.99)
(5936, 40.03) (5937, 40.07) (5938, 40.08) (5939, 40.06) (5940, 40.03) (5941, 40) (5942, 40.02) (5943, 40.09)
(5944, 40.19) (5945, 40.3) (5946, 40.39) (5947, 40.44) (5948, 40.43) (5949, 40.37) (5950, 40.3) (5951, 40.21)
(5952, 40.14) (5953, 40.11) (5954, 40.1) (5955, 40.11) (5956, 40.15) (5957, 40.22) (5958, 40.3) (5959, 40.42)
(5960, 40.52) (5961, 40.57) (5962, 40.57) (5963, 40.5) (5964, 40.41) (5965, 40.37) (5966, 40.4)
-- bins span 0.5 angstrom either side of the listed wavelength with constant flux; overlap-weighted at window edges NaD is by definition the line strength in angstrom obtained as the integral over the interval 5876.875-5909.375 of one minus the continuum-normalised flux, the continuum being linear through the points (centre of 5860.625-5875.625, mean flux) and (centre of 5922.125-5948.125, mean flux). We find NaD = 5.7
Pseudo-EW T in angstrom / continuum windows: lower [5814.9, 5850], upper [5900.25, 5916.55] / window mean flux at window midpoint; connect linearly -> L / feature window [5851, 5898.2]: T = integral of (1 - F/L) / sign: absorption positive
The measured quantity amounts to 5.3 angstrom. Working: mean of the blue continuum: 41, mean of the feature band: 35.5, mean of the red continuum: 39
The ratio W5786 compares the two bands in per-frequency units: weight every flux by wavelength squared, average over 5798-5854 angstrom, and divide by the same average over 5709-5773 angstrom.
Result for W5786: 1.05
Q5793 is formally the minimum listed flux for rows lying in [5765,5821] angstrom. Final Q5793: 36.69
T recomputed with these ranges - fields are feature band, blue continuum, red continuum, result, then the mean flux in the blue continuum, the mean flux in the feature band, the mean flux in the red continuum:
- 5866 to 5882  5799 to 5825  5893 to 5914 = -1.43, 40.8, 40.1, 34.9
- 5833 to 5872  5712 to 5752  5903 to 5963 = 0.25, 40.1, 39.9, 40.2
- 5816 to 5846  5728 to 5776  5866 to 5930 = -2.09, 40.4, 41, 36.6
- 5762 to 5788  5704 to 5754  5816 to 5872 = 0.17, 39.4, 39.5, 40.3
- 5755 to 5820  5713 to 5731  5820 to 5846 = 1.10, 39.9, 39.9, 41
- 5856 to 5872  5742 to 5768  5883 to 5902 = -4.19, 40.2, 38.9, 28.4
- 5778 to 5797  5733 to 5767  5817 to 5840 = 1.12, 40.2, 38.2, 41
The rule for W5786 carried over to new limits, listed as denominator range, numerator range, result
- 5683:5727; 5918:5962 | 1.15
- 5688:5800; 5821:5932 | 1.02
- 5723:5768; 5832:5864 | 1.03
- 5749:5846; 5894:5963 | 1.01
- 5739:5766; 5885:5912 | 0.84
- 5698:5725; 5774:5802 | 1.05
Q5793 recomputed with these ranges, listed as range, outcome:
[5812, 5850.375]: 40.44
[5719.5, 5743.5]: 39.94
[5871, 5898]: 22.37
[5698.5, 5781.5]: 35.41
